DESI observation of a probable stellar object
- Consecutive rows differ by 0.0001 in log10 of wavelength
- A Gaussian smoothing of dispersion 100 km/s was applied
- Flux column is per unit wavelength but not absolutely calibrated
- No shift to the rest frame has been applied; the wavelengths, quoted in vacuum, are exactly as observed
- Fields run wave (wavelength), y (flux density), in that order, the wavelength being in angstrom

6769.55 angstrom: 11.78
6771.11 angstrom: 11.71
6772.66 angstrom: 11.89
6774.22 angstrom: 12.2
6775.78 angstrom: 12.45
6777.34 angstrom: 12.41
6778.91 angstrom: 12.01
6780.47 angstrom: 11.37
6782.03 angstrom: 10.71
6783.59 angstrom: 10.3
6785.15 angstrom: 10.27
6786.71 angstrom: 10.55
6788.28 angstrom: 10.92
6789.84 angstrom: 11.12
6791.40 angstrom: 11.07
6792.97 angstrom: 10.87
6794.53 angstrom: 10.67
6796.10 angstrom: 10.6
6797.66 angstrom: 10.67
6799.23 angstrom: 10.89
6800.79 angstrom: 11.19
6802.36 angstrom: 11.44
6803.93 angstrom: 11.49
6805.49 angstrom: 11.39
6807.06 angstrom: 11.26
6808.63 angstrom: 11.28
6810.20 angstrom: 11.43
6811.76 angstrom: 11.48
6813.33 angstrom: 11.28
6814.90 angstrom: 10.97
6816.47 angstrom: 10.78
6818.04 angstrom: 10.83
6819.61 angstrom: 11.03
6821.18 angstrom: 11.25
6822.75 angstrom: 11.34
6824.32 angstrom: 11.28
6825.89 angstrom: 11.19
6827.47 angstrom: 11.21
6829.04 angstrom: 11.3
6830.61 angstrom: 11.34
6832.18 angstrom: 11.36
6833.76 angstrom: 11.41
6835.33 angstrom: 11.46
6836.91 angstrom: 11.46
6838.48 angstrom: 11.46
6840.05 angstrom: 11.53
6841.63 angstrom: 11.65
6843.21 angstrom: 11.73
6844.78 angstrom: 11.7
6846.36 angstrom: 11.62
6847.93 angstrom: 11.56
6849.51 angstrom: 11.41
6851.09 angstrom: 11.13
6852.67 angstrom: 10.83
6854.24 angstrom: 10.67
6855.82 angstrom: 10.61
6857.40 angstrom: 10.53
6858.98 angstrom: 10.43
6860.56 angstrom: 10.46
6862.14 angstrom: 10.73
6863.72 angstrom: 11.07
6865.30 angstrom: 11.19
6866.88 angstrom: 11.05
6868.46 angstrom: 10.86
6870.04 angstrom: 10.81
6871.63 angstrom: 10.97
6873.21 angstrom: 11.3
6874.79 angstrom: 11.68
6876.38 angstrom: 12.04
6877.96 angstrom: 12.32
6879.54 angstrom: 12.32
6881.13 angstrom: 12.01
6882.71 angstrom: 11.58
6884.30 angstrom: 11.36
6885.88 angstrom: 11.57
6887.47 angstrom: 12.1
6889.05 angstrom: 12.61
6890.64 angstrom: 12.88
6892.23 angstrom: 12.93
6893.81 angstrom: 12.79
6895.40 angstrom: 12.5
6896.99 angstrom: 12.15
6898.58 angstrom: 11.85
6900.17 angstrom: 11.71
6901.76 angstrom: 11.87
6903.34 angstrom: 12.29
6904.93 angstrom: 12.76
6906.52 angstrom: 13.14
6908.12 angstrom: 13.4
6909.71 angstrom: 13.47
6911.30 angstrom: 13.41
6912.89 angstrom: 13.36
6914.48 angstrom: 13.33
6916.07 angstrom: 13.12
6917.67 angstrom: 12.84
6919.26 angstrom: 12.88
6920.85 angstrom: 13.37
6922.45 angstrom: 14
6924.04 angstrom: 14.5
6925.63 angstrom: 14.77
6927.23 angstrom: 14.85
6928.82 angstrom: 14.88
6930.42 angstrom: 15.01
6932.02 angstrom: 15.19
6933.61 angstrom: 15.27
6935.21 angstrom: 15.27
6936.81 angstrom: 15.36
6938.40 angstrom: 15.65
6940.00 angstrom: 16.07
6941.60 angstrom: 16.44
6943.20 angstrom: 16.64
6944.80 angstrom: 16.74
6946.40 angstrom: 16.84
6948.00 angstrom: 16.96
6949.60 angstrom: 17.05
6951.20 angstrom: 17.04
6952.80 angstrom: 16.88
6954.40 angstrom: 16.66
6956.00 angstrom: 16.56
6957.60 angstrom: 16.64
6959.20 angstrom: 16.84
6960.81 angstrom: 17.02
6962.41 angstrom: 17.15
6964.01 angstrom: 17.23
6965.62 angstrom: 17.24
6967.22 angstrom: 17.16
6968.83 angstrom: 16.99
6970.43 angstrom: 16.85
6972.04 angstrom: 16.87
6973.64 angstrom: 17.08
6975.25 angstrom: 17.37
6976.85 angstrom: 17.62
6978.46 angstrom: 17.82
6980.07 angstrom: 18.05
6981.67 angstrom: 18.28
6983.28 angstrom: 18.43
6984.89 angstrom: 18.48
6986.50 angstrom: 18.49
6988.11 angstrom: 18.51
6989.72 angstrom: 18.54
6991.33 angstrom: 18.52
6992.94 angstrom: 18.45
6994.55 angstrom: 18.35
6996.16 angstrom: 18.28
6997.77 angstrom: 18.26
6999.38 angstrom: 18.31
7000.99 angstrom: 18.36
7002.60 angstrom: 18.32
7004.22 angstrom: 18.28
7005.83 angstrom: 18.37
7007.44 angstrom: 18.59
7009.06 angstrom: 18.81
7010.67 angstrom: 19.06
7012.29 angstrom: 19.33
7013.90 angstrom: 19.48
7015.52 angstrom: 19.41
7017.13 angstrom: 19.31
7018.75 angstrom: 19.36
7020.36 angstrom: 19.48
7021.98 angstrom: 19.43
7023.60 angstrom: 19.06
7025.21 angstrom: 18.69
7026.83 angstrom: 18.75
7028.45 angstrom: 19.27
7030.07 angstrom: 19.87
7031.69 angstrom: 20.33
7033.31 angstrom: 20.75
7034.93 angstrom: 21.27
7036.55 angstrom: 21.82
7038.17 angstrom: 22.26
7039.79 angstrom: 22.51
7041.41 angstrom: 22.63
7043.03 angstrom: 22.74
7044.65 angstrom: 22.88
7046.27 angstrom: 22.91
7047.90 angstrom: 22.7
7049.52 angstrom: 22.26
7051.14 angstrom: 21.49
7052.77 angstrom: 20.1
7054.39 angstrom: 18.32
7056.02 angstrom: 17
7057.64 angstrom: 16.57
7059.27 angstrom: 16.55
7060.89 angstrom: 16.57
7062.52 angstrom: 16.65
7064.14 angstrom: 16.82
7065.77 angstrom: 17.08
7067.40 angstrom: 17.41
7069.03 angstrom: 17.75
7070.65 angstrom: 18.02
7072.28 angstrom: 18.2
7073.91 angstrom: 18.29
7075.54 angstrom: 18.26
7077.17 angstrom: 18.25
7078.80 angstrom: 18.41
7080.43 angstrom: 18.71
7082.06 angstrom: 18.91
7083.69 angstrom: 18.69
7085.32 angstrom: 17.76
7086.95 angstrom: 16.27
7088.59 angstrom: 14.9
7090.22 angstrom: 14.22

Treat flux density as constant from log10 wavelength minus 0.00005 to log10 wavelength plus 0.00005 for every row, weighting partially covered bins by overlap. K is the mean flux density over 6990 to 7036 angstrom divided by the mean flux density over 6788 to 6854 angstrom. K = 1.70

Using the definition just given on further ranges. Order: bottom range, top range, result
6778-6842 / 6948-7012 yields 1.59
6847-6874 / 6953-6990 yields 1.60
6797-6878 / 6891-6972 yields 1.33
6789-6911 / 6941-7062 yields 1.62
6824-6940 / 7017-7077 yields 1.58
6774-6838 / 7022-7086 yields 1.73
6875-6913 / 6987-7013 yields 1.49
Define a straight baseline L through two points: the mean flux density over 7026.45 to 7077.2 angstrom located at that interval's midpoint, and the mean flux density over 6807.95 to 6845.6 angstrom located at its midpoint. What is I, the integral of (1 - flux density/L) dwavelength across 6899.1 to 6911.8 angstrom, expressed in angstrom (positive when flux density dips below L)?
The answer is 1.34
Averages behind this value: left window 11.3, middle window 12.7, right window 19.6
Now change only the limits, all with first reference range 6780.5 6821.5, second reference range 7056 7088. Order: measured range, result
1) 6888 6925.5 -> 1.74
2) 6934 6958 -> -3.13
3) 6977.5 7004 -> -4.60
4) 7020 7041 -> -4.72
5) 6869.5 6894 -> 1.93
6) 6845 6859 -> 1.37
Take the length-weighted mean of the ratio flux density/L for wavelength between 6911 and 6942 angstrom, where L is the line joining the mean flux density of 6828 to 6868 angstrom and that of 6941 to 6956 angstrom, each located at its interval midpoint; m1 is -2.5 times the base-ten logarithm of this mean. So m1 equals 0.081 mag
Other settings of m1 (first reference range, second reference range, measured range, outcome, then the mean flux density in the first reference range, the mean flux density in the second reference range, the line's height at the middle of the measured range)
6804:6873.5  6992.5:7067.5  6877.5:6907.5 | 0.105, 11.2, 19.4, 13.5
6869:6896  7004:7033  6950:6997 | -0.048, 12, 19.2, 16.8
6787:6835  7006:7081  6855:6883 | 0.178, 11.1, 19.4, 13.2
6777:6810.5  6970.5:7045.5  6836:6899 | 0.199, 11.1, 19.2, 13.9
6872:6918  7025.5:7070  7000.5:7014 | -0.051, 12.4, 19.8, 17.8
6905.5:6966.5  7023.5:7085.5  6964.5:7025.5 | -0.059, 15.3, 19.4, 17.4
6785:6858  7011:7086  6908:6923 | 0.099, 11.2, 19.4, 14.6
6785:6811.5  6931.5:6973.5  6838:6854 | 0.118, 11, 16.6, 12.8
